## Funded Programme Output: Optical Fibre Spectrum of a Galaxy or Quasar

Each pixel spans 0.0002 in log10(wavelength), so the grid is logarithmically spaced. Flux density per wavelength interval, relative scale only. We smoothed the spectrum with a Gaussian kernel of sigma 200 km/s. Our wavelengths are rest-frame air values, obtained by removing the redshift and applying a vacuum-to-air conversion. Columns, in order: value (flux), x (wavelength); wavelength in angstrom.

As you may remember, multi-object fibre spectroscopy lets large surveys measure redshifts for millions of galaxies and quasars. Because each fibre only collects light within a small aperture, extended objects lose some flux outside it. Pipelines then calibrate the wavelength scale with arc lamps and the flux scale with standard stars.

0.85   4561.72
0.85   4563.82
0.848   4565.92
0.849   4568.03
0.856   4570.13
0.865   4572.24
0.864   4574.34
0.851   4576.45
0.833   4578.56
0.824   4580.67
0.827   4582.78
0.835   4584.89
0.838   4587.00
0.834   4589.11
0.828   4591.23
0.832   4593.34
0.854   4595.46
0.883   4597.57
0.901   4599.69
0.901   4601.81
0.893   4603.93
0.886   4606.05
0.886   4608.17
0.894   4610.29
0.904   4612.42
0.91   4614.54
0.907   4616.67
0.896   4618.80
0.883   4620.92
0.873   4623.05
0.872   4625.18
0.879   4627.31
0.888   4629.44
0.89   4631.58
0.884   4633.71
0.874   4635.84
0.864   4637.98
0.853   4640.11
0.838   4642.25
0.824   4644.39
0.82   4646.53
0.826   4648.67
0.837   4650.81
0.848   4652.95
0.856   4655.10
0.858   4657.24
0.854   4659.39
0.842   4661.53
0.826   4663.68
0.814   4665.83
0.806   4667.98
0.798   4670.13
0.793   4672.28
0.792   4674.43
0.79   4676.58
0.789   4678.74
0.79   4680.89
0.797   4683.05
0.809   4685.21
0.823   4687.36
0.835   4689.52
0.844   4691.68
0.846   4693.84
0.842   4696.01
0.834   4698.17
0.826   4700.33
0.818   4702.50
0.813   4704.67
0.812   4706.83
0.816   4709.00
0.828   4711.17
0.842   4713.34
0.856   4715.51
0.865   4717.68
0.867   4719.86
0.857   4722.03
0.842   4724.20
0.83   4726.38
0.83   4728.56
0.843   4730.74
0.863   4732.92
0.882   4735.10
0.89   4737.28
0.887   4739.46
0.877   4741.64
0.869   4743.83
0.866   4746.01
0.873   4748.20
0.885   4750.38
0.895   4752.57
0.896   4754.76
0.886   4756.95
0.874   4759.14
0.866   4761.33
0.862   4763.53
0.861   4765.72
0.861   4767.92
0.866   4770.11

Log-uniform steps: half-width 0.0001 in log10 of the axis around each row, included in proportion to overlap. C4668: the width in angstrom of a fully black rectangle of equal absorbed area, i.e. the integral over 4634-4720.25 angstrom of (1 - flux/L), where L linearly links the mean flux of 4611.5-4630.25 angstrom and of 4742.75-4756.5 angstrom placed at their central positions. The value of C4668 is 5.6 angstrom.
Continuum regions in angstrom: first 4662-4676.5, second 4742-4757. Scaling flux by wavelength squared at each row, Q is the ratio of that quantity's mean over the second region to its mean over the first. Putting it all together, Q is 1.1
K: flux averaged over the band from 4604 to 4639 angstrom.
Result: 0.887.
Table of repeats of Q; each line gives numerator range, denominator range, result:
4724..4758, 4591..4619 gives 1.04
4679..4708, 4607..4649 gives 0.97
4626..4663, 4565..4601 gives 1.03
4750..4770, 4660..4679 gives 1.13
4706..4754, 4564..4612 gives 1.06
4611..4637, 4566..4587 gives 1.07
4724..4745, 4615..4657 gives 1.04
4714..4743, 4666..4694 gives 1.09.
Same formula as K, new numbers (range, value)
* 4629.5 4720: 0.832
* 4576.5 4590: 0.833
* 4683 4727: 0.834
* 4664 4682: 0.798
